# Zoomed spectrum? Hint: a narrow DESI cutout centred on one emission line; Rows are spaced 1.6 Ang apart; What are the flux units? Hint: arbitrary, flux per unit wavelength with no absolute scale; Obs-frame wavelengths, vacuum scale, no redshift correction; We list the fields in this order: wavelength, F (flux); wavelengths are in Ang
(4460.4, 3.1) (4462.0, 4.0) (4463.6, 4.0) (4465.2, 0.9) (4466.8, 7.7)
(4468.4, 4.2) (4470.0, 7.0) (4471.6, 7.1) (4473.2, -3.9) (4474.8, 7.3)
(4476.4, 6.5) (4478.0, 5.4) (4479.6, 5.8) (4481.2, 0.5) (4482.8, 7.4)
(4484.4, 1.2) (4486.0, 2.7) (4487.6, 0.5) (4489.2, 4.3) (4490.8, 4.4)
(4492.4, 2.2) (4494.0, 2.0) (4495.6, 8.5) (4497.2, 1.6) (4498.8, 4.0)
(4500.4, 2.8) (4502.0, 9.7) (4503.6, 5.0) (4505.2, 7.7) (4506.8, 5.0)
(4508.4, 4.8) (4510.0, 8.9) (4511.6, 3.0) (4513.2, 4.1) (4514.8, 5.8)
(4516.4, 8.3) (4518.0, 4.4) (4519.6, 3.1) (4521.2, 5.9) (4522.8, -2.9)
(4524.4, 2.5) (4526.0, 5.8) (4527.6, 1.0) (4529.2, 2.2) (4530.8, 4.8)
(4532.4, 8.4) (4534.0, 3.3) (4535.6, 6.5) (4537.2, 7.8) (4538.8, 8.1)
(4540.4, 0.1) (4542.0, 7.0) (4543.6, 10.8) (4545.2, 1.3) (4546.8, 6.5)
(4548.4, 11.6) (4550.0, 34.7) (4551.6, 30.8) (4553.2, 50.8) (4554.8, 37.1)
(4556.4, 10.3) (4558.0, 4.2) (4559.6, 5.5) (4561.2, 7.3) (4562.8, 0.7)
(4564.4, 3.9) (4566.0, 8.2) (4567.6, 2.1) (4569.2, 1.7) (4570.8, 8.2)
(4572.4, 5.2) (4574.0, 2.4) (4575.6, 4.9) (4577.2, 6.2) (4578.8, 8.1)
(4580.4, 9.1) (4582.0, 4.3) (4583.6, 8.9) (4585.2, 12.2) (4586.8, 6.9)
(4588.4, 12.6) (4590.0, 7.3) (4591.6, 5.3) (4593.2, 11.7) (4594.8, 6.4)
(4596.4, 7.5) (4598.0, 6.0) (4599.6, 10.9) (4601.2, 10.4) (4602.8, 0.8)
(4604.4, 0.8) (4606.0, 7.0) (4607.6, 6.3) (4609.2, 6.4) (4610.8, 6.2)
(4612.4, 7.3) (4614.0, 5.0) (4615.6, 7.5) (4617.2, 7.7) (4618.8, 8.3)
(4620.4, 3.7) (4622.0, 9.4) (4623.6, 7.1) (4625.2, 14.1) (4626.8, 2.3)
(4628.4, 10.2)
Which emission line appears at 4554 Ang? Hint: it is [O II]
